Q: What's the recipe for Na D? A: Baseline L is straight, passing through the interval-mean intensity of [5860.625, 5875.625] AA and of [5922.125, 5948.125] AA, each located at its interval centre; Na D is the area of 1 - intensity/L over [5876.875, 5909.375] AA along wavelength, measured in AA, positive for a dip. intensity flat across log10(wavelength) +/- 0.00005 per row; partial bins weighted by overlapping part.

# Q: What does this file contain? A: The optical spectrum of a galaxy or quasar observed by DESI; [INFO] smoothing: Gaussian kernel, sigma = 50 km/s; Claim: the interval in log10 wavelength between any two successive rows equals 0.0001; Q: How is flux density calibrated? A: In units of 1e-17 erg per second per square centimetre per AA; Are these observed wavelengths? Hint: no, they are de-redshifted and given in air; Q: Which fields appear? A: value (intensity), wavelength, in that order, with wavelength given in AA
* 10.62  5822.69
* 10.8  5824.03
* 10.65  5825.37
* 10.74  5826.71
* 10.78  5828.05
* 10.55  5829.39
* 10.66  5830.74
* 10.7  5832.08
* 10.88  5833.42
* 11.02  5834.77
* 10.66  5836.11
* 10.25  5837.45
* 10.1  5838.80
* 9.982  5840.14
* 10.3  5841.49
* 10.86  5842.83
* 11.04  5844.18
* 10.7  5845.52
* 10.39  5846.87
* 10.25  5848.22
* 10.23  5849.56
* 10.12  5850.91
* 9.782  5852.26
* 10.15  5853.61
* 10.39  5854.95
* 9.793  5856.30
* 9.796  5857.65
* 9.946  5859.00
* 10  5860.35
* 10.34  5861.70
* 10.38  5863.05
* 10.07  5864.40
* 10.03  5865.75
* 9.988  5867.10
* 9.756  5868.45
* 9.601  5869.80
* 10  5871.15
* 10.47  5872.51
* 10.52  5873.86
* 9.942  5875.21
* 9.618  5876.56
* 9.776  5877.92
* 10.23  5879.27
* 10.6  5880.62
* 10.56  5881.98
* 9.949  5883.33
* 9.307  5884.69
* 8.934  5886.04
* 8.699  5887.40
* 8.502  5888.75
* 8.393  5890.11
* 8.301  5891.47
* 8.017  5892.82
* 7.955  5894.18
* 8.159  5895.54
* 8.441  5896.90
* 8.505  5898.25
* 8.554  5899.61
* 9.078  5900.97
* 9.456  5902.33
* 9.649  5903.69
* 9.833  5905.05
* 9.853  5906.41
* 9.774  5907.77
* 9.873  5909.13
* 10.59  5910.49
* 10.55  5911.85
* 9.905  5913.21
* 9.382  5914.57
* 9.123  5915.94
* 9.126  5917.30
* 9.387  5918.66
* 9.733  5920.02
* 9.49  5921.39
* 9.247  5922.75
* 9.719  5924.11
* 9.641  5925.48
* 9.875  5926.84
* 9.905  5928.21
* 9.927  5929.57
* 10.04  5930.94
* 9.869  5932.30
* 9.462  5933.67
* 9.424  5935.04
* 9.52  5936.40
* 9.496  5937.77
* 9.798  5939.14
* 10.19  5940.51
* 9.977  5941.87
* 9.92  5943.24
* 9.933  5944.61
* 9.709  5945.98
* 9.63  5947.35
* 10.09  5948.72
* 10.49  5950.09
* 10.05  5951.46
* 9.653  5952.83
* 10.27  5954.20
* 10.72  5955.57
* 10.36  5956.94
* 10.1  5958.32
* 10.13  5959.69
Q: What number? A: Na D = 2.6 AA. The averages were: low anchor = 10.1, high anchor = 9.75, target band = 9.18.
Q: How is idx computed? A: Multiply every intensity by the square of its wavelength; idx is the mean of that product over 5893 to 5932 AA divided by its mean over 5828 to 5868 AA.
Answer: 0.9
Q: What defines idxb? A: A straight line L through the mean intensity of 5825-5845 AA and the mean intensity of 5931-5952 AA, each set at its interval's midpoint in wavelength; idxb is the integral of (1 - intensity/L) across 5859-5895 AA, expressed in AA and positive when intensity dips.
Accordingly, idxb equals 2.4 AA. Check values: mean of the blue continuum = 10.6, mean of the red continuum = 9.84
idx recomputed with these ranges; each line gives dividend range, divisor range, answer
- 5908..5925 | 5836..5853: 0.96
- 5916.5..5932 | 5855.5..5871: 0.99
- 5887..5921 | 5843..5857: 0.91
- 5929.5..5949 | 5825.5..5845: 0.96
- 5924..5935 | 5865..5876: 0.99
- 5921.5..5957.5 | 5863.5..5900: 1.07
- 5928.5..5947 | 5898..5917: 1.03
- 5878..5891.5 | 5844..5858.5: 0.93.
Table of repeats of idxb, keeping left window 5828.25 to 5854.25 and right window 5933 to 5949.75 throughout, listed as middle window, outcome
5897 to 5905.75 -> 0.80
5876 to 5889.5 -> 0.75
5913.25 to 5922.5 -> 0.49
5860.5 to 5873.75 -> 0.25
